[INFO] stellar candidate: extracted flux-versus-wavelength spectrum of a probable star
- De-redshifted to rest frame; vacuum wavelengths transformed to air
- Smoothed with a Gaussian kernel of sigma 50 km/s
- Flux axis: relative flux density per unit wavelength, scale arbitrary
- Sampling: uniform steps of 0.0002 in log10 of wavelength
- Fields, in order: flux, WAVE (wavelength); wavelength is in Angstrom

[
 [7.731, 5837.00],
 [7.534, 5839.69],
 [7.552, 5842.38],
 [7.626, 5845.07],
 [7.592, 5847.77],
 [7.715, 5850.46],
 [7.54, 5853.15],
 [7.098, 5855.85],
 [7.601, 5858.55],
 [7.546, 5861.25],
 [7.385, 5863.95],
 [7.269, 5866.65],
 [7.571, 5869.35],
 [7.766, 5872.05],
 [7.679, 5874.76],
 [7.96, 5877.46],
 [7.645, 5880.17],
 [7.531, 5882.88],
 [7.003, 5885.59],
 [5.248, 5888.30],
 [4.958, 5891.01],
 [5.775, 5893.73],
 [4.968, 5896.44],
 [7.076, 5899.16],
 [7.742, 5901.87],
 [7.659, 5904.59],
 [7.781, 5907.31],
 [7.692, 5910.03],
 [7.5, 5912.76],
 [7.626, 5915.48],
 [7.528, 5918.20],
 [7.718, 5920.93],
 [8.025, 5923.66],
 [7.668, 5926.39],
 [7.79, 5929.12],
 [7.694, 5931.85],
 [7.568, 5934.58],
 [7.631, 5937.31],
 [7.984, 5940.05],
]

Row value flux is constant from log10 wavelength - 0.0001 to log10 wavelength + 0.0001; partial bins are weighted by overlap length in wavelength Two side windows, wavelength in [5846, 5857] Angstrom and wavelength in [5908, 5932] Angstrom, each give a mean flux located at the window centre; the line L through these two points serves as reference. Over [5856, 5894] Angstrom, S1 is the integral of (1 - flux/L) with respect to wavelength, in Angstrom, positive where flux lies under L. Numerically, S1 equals 2.3 Angstrom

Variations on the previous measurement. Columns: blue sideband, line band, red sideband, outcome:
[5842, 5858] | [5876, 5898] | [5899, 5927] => 3.5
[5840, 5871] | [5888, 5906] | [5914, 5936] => 3.2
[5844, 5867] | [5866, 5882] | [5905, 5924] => -0.2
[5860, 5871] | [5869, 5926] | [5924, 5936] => 3.1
